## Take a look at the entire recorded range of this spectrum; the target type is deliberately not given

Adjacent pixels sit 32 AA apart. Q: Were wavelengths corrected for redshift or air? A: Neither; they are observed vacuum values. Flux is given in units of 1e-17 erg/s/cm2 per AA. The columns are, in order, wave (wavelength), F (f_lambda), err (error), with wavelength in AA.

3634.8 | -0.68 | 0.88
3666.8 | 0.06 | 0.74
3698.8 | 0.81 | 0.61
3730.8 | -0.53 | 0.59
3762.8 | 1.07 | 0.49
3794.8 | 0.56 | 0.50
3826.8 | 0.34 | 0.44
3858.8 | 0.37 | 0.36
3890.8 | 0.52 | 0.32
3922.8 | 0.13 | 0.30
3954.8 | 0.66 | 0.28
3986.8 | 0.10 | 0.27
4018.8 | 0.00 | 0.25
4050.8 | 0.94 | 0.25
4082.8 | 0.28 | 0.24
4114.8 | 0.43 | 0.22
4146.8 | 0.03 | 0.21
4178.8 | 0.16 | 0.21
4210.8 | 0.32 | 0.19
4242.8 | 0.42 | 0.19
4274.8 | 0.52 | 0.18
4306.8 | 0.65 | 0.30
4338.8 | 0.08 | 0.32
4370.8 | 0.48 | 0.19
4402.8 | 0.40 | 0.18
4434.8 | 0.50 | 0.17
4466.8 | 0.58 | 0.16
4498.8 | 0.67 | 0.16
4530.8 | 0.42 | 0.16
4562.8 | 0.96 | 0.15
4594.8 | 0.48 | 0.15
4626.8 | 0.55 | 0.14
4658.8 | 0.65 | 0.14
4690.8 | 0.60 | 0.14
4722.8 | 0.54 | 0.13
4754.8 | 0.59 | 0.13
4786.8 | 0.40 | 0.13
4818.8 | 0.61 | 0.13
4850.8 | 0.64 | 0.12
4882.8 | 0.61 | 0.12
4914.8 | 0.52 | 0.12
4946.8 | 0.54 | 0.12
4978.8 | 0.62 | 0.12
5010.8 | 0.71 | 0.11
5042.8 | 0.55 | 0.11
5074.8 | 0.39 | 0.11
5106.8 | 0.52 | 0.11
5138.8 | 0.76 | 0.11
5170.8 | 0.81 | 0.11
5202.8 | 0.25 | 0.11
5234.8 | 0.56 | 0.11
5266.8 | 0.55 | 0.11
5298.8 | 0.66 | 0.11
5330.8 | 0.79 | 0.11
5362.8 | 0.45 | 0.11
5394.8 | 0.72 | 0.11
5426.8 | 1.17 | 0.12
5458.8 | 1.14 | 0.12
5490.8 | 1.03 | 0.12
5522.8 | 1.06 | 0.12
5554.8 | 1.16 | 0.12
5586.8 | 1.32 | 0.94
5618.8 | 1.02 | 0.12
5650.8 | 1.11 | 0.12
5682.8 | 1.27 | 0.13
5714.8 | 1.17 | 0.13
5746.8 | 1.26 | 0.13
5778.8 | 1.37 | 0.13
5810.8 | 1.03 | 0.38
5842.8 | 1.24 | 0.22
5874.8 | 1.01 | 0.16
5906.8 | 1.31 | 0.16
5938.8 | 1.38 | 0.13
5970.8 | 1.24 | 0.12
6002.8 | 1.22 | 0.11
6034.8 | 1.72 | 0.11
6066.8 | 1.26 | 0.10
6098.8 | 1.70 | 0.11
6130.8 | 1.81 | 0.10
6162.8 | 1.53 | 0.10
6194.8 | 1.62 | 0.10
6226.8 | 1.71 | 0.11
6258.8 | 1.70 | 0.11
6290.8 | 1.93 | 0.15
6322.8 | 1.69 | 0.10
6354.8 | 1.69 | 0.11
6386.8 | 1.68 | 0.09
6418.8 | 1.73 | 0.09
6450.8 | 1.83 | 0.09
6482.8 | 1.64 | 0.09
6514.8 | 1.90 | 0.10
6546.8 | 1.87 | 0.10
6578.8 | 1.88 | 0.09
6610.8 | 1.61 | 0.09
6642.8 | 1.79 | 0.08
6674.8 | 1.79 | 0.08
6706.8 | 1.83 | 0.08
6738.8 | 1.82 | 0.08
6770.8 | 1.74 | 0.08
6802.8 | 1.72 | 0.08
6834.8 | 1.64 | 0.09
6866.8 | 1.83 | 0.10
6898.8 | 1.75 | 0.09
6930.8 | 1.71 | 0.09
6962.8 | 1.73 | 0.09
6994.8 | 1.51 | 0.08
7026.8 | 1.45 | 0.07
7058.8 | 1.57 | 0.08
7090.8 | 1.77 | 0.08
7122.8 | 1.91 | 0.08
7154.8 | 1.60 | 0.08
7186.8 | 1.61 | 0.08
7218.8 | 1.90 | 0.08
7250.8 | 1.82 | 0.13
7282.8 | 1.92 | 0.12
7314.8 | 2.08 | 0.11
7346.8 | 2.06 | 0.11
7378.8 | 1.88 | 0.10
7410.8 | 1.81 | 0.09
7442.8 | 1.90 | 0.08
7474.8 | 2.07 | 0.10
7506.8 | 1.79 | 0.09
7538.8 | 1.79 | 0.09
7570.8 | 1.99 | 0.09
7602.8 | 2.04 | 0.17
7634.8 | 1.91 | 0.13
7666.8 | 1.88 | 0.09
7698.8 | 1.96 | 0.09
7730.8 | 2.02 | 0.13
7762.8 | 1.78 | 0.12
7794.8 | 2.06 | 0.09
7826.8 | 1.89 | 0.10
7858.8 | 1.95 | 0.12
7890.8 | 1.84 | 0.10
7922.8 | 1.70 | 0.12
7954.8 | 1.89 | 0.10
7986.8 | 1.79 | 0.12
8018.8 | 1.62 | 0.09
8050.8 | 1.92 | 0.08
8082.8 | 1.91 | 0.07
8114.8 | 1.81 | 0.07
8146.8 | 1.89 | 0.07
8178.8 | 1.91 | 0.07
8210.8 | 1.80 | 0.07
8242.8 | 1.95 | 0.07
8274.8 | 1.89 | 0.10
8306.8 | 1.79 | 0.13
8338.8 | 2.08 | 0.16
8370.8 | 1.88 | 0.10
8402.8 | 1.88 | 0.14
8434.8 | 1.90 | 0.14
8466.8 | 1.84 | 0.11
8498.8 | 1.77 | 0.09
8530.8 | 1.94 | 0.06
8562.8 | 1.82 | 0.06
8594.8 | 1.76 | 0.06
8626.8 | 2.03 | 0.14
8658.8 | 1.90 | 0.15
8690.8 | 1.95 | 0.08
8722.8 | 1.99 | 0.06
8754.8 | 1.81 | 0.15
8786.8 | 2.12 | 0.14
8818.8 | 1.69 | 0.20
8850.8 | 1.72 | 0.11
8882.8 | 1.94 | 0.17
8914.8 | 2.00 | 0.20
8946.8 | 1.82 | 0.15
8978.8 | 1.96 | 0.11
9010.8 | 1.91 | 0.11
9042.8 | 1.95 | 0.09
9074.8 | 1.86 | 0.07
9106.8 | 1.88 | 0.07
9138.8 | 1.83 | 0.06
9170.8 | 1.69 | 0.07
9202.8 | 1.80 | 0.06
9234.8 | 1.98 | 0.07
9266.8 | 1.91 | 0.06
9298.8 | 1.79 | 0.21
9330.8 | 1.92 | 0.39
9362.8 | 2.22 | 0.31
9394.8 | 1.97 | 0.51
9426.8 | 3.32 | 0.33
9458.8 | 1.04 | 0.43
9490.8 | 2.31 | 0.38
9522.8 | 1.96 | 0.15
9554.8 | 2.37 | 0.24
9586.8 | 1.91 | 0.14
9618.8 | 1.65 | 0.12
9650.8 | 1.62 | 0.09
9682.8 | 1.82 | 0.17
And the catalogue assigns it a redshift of 0.361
